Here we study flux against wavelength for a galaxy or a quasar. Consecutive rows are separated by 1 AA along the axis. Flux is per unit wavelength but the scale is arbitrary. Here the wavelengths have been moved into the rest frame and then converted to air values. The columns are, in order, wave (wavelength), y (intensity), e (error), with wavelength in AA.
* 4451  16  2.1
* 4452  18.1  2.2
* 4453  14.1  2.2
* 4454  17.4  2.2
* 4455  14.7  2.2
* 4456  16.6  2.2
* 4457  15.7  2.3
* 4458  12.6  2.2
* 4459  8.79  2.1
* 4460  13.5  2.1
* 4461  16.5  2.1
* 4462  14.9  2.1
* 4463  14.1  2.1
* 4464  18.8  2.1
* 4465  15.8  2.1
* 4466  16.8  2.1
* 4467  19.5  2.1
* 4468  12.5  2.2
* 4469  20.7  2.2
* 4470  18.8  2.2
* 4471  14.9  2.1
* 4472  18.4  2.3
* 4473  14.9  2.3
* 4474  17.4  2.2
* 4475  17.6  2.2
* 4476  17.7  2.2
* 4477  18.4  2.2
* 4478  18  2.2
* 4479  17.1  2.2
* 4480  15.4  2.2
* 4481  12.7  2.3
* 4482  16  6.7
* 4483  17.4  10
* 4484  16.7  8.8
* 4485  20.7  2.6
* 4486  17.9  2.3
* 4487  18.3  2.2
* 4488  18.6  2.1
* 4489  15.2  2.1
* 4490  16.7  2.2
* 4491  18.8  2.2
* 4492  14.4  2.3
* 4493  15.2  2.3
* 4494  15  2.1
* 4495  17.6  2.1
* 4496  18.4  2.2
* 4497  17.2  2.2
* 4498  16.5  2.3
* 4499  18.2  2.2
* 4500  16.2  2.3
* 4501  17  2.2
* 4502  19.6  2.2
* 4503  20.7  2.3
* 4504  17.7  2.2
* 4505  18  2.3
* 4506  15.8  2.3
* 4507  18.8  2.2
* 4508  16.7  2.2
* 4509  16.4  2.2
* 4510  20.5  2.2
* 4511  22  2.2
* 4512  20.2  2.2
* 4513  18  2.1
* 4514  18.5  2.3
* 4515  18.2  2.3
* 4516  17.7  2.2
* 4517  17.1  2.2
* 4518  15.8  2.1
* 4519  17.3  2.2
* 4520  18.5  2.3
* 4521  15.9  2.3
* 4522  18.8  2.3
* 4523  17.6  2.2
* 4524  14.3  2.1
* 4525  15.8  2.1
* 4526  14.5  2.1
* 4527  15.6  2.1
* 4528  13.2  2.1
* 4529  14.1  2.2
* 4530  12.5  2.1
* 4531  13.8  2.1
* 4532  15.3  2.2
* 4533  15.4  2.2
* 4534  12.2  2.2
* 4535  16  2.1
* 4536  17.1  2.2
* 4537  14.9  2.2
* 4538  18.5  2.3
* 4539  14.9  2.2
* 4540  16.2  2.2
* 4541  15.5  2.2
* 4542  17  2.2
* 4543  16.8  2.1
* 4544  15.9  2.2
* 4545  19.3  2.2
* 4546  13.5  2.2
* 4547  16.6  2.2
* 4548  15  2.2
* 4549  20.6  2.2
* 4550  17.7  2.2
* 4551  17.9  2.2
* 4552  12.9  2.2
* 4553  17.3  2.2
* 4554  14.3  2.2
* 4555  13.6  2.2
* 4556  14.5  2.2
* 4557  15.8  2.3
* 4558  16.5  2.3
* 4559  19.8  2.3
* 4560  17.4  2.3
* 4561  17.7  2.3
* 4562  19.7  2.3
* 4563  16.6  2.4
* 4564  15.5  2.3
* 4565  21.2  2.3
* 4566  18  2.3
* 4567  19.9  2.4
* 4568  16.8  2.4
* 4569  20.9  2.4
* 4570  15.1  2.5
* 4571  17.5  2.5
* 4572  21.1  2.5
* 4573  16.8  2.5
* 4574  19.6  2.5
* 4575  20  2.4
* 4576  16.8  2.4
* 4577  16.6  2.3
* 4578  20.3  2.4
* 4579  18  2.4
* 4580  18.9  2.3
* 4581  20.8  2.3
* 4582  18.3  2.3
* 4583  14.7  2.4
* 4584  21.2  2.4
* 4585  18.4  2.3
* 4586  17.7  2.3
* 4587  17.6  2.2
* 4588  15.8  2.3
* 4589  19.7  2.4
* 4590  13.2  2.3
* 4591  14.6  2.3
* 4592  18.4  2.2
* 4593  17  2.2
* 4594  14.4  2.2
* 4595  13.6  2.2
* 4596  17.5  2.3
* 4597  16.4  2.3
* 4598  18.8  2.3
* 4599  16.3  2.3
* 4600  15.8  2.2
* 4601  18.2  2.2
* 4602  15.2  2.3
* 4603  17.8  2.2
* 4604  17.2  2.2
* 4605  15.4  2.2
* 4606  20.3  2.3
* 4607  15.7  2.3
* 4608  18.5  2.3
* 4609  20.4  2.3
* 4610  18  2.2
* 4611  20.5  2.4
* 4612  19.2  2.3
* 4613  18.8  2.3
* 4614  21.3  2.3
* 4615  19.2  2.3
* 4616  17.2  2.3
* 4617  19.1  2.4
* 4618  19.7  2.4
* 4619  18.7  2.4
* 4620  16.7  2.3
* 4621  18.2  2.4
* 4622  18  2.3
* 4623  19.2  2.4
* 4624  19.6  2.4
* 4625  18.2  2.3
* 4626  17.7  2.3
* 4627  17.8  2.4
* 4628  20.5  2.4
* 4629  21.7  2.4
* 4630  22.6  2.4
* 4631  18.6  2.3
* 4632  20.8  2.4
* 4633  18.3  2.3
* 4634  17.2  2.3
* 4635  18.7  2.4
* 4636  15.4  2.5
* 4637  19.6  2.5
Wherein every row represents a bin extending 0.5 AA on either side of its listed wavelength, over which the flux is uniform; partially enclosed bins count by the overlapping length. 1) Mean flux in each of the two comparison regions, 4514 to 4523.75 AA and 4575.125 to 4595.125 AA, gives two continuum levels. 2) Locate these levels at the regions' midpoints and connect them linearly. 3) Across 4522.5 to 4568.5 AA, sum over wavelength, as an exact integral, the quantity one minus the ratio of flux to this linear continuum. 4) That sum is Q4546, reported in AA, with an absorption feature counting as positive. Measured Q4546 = 3.2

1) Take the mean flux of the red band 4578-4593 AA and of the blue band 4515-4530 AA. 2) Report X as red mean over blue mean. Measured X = 1.1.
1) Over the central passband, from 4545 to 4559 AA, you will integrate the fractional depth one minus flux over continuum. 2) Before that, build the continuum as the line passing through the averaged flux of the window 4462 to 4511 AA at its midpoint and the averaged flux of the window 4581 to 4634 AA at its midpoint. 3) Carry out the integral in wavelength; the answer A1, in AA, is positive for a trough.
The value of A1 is 1.23 AA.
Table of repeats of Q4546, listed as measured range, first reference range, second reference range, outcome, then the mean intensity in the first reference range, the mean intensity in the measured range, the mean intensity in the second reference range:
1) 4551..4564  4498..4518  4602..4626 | 1.38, 18.2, 16.4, 18.5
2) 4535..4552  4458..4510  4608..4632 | 1.22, 16.8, 16.6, 19.2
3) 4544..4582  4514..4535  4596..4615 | -1.65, 15.8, 17.6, 18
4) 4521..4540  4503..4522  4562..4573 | 2.96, 18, 15.3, 18.3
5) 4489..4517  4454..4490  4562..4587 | -1.17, 16.4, 17.7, 18.4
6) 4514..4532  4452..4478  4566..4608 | 0.87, 16.1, 16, 17.5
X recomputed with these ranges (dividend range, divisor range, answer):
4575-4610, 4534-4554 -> 1.06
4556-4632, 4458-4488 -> 1.09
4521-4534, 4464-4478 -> 0.87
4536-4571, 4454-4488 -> 1.03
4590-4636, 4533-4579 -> 1.06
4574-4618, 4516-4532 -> 1.13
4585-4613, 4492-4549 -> 1.03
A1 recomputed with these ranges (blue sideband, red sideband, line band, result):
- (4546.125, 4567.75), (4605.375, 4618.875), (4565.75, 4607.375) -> 1.2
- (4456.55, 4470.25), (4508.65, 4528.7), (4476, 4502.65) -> -1.1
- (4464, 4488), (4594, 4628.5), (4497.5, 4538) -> 1.4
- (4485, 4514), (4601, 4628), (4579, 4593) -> 0.5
